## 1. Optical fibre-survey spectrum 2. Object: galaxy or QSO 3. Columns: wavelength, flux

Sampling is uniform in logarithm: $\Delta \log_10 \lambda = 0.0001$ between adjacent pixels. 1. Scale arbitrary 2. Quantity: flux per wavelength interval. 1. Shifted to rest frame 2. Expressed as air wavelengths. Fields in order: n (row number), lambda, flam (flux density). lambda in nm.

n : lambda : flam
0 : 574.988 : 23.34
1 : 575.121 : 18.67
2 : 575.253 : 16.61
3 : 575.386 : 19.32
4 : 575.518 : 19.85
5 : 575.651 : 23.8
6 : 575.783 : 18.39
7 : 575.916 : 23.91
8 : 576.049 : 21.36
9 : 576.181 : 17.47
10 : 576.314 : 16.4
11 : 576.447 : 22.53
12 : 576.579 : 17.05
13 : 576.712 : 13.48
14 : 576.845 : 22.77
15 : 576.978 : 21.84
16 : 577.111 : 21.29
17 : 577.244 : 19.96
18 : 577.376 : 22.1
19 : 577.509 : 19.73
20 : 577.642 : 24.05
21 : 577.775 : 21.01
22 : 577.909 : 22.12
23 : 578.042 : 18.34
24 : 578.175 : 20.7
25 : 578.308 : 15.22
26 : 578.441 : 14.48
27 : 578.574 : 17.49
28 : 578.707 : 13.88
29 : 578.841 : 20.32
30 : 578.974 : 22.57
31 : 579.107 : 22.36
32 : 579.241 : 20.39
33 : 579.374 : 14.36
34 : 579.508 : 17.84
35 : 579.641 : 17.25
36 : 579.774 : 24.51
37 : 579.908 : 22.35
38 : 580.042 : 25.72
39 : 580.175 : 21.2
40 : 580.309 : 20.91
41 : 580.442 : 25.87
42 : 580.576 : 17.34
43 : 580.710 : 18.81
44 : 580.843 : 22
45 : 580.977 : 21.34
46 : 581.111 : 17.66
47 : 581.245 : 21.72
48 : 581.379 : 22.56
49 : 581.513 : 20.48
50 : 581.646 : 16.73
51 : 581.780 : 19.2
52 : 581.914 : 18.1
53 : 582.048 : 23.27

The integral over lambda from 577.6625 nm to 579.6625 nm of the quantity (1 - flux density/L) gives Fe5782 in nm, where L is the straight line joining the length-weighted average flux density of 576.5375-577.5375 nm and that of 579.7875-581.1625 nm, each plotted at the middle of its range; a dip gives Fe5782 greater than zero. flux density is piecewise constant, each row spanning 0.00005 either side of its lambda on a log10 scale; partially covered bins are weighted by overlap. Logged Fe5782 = 0.18 nm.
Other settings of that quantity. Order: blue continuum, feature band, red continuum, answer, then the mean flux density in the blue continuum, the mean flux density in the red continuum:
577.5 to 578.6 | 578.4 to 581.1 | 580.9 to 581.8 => -0.05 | 19.3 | 20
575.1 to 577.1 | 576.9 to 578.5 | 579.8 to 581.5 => 0.01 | 19.6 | 21.5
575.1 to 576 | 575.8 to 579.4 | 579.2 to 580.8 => 0.14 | 20.2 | 20.6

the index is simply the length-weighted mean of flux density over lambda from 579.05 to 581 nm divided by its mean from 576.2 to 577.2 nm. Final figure 1.1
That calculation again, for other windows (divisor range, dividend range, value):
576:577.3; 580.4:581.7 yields 1.05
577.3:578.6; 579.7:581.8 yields 1.08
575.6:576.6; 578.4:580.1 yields 0.97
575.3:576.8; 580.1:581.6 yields 1.08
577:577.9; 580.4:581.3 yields 0.96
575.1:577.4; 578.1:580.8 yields 0.99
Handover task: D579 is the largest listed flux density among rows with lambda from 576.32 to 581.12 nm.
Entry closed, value 25.87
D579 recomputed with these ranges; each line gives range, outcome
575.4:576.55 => 23.91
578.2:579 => 22.57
